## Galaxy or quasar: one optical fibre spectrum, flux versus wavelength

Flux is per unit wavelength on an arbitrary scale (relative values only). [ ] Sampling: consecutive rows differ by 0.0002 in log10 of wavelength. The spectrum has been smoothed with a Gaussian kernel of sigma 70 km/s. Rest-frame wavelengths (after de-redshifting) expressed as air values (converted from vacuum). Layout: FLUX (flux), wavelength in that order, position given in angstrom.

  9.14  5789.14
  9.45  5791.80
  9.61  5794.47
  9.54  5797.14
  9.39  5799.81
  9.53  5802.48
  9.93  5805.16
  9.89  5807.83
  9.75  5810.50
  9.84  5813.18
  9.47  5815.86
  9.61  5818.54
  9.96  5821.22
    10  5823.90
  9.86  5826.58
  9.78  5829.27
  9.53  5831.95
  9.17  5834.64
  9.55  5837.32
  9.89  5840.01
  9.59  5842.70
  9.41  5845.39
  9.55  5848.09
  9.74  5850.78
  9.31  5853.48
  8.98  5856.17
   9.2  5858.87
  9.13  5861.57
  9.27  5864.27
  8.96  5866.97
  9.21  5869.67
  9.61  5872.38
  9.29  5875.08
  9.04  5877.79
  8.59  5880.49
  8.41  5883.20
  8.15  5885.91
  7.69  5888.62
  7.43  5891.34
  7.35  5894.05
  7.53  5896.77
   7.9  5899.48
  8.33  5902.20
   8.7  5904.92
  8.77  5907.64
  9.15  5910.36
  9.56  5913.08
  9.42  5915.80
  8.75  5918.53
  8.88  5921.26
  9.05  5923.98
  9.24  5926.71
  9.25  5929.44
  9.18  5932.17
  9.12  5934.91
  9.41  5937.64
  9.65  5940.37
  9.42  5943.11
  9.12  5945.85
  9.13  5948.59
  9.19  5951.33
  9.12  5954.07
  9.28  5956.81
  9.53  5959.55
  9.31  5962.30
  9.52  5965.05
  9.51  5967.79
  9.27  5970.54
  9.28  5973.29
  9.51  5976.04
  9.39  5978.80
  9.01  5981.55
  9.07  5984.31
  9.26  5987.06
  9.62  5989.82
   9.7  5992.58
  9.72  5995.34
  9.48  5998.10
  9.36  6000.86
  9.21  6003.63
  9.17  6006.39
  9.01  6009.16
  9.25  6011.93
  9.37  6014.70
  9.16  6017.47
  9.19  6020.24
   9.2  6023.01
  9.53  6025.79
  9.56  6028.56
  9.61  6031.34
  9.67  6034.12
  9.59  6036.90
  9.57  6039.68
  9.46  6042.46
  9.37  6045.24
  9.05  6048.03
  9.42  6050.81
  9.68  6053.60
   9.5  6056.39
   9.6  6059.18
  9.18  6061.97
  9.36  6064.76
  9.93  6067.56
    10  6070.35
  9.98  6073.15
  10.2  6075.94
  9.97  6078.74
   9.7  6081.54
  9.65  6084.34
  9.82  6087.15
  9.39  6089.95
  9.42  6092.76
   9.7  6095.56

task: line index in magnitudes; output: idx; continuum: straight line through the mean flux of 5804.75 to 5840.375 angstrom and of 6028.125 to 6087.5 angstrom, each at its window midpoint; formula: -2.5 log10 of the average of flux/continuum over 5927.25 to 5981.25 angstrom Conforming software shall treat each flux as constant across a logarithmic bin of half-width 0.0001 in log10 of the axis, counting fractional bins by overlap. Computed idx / 0.04 mag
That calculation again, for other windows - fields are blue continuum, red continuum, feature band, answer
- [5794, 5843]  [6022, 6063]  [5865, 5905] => 0.15 mag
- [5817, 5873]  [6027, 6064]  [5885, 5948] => 0.09 mag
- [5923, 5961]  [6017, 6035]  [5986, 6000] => -0.02 mag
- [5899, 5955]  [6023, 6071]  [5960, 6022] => 0.00 mag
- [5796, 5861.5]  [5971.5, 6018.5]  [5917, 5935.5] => 0.04 mag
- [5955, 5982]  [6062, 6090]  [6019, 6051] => 0.02 mag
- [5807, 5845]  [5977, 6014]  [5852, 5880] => 0.05 mag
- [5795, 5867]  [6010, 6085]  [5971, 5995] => 0.02 mag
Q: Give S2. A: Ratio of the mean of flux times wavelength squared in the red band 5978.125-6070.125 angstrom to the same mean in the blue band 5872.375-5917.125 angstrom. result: 1.2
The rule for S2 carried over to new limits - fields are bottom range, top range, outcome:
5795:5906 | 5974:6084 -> 1.10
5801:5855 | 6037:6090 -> 1.08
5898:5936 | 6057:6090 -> 1.15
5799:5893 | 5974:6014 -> 1.06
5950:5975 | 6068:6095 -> 1.09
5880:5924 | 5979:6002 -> 1.15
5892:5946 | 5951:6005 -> 1.08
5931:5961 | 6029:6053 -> 1.05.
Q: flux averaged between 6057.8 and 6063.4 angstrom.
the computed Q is 9.39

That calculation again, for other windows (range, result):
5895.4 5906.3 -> 8.11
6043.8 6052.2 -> 9.29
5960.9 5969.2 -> 9.44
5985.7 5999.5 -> 9.56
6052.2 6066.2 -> 9.46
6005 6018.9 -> 9.19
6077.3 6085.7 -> 9.78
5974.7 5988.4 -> 9.25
